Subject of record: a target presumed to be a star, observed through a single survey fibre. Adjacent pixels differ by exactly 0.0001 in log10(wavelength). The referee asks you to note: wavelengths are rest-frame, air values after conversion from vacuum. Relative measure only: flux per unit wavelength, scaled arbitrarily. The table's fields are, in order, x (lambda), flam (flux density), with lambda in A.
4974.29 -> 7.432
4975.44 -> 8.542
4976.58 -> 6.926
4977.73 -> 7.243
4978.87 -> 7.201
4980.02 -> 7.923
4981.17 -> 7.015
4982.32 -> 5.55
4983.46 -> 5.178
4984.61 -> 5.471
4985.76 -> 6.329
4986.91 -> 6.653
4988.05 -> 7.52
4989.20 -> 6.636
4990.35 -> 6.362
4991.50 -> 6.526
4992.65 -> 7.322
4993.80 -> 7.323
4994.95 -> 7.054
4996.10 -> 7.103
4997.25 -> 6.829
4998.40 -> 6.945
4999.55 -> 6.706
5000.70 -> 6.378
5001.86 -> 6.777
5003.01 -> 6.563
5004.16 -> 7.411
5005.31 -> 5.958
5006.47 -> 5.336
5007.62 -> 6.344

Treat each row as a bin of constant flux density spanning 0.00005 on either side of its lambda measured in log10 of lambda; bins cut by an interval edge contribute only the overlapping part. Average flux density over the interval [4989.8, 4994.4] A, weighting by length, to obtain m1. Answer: 6.88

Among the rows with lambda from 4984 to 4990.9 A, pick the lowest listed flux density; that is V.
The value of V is 5.471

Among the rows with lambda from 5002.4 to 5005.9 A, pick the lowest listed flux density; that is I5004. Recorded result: 5.958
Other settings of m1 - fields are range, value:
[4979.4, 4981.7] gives 7.45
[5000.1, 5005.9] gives 6.61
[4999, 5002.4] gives 6.6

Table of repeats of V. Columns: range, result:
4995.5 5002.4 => 6.378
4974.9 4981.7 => 6.926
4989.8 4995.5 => 6.362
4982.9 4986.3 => 5.178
